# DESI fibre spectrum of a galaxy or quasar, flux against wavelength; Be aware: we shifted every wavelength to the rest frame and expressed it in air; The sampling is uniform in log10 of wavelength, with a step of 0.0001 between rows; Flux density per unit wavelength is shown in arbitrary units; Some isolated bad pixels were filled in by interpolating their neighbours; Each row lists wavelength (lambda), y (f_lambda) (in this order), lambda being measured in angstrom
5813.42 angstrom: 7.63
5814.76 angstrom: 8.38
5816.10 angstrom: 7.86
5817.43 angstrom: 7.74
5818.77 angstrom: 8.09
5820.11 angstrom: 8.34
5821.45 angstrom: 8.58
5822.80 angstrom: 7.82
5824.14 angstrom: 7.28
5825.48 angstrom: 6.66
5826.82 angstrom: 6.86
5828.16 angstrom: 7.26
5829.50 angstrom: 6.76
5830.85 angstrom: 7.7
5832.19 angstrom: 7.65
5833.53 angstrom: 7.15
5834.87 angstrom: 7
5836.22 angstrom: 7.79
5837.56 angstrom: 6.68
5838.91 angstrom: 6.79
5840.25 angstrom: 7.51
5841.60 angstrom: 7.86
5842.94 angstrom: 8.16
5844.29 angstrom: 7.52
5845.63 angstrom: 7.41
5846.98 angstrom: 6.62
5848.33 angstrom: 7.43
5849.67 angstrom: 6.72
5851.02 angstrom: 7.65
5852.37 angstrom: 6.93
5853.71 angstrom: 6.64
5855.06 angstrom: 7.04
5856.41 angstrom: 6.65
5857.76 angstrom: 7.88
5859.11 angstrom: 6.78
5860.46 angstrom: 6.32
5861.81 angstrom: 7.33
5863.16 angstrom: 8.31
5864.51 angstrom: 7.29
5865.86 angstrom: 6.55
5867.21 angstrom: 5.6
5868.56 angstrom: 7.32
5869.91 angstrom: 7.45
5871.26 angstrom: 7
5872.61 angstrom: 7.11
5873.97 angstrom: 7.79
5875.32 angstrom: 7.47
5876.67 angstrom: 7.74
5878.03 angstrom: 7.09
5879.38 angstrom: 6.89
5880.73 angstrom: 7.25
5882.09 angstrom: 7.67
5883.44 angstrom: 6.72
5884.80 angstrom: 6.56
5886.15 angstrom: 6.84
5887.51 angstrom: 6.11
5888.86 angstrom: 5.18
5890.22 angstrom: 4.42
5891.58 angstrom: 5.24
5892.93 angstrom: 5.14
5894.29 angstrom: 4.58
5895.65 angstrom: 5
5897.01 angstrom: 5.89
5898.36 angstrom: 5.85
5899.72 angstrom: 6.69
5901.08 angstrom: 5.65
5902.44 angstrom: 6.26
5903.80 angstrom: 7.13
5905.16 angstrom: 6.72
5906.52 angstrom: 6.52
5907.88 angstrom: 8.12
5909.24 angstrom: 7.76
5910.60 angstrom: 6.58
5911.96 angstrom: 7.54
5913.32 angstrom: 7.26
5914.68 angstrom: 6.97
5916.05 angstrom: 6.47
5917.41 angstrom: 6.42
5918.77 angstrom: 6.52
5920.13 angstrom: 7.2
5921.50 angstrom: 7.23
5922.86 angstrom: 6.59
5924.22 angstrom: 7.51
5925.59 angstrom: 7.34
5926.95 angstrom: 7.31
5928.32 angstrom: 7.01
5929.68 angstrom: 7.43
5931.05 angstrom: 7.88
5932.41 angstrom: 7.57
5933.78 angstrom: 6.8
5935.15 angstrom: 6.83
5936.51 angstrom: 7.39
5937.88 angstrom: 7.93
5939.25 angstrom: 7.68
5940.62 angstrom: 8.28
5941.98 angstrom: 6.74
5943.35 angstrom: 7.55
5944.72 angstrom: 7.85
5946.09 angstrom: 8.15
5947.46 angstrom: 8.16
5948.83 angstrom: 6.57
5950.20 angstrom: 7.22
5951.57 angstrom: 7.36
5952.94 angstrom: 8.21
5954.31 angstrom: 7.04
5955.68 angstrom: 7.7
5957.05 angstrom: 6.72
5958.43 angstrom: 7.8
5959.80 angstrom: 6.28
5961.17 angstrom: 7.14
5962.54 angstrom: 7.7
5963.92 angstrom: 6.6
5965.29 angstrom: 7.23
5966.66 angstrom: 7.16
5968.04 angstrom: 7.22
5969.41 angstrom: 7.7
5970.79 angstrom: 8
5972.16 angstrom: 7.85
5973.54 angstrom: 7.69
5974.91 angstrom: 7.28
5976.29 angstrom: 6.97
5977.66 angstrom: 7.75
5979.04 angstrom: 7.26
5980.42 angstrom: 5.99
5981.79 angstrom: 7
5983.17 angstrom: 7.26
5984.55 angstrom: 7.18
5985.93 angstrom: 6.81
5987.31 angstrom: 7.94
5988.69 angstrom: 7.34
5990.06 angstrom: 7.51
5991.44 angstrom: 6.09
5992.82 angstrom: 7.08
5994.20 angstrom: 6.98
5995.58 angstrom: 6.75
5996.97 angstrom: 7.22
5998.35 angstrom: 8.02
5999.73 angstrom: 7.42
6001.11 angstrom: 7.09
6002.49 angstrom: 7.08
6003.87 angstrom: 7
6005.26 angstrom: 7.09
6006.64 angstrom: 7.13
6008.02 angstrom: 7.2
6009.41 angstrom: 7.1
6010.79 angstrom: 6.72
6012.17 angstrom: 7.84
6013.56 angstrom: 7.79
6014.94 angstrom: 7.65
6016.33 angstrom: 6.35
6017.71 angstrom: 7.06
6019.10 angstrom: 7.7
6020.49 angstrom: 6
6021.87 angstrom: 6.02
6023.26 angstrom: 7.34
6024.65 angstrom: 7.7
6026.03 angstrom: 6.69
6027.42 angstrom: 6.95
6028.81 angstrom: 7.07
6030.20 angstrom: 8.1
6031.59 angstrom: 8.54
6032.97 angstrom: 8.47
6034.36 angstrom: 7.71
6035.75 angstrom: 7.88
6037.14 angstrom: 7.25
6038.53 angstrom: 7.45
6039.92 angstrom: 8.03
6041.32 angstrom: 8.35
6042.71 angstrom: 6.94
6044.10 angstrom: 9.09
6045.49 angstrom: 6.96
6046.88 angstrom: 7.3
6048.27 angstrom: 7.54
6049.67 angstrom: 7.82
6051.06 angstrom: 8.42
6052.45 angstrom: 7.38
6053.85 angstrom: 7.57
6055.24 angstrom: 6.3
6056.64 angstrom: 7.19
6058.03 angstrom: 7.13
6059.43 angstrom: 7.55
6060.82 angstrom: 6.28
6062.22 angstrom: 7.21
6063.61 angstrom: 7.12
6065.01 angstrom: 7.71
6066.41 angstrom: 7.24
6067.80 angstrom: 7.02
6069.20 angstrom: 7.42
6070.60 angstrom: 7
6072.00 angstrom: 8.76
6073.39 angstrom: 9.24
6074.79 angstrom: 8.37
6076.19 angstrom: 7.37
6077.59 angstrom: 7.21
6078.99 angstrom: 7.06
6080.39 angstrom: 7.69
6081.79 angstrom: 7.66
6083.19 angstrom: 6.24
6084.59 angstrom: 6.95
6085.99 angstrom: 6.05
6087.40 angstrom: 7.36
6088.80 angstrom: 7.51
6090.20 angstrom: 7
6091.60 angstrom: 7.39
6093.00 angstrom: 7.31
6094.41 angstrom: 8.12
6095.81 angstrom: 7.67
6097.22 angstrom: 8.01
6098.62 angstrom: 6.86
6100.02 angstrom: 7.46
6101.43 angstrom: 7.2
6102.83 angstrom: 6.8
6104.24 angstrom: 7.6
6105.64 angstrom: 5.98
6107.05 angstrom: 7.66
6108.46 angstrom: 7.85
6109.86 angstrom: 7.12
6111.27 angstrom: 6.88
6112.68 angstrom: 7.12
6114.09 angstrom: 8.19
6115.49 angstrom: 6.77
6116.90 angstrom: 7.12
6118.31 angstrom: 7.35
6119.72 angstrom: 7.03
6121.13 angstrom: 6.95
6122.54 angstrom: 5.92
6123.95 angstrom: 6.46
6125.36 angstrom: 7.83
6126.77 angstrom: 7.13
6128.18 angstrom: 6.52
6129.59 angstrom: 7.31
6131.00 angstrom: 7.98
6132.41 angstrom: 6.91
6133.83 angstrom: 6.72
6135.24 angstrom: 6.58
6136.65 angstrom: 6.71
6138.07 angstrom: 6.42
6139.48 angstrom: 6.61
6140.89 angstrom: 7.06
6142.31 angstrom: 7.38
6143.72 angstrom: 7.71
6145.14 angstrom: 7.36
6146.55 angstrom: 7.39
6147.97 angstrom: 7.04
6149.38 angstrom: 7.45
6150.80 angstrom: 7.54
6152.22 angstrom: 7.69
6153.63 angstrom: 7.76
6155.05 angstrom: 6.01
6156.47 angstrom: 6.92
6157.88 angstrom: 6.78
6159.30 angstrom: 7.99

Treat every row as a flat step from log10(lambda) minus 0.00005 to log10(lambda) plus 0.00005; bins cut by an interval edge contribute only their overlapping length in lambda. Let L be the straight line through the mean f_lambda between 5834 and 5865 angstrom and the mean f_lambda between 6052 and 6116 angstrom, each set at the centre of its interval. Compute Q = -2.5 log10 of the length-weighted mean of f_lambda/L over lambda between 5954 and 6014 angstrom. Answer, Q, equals 0.009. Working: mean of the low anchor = 7.23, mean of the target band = 7.22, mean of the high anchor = 7.32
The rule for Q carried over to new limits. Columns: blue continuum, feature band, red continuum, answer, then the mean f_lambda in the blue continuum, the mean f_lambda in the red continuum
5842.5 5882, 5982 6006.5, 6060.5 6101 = 0.022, 7.17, 7.4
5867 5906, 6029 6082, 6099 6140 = -0.110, 6.44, 7.04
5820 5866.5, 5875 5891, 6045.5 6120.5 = 0.101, 7.27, 7.34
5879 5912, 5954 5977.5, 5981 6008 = -0.062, 6.3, 7.15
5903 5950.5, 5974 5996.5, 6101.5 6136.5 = 0.019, 7.26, 7.07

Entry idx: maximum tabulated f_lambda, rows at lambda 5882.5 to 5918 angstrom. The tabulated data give 8.12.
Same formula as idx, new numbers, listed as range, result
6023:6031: 8.1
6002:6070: 9.09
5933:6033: 8.54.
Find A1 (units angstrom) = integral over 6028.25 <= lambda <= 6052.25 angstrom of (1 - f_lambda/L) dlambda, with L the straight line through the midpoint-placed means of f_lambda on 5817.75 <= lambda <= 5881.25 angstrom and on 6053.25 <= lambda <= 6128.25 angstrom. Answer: -1.8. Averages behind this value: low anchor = 7.27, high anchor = 7.26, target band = 7.82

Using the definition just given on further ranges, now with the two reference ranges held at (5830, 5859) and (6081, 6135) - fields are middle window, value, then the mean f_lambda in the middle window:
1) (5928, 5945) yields -0.6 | 7.46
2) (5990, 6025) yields 0.5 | 7.1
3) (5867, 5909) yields 4.3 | 6.51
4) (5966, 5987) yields -0.2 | 7.28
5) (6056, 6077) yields -1.0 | 7.51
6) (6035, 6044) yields -0.7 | 7.74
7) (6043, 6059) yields -0.7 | 7.5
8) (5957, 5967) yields 0.2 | 7.1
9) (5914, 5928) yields 0.5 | 6.96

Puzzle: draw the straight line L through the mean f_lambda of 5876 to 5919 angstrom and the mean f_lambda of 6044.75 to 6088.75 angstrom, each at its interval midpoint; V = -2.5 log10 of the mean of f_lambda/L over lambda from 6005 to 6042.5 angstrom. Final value -0.04 mag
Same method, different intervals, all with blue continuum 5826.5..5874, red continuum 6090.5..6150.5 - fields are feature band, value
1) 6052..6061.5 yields 0.02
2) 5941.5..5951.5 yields -0.04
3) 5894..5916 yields 0.10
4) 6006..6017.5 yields -0.01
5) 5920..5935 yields -0.01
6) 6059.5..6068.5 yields 0.01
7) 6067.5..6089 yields -0.04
